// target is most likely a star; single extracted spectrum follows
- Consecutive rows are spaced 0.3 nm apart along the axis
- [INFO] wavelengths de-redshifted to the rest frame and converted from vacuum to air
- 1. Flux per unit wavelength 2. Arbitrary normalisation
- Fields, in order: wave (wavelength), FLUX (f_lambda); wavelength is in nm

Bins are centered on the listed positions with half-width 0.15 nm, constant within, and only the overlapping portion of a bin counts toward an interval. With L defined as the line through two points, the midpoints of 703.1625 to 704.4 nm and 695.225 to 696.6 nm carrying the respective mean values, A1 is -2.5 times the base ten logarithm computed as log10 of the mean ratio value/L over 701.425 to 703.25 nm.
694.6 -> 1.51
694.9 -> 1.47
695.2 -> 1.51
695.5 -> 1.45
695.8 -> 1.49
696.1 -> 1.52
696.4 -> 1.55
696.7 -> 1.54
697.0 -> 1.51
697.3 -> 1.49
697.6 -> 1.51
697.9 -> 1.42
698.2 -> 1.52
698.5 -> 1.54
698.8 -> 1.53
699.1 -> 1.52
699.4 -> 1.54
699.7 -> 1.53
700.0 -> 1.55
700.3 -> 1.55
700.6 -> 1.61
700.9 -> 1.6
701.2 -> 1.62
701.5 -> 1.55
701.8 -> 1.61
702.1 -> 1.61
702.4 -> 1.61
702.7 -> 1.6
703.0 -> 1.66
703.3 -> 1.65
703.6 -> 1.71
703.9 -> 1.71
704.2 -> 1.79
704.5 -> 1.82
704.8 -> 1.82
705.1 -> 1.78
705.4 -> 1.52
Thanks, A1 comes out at 0.05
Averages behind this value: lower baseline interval 1.5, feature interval 1.61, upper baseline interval 1.72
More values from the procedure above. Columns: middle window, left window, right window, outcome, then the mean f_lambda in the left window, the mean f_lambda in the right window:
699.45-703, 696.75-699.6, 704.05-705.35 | 0.03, 1.51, 1.78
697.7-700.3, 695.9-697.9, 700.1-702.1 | 0.02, 1.51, 1.59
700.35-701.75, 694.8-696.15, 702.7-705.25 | 0.04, 1.49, 1.73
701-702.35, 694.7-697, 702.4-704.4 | 0.03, 1.5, 1.68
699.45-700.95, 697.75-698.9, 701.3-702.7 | -0.01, 1.5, 1.6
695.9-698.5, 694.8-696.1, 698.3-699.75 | 0.00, 1.48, 1.53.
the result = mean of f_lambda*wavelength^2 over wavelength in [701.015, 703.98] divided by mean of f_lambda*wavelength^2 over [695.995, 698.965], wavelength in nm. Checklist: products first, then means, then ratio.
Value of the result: 1.09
